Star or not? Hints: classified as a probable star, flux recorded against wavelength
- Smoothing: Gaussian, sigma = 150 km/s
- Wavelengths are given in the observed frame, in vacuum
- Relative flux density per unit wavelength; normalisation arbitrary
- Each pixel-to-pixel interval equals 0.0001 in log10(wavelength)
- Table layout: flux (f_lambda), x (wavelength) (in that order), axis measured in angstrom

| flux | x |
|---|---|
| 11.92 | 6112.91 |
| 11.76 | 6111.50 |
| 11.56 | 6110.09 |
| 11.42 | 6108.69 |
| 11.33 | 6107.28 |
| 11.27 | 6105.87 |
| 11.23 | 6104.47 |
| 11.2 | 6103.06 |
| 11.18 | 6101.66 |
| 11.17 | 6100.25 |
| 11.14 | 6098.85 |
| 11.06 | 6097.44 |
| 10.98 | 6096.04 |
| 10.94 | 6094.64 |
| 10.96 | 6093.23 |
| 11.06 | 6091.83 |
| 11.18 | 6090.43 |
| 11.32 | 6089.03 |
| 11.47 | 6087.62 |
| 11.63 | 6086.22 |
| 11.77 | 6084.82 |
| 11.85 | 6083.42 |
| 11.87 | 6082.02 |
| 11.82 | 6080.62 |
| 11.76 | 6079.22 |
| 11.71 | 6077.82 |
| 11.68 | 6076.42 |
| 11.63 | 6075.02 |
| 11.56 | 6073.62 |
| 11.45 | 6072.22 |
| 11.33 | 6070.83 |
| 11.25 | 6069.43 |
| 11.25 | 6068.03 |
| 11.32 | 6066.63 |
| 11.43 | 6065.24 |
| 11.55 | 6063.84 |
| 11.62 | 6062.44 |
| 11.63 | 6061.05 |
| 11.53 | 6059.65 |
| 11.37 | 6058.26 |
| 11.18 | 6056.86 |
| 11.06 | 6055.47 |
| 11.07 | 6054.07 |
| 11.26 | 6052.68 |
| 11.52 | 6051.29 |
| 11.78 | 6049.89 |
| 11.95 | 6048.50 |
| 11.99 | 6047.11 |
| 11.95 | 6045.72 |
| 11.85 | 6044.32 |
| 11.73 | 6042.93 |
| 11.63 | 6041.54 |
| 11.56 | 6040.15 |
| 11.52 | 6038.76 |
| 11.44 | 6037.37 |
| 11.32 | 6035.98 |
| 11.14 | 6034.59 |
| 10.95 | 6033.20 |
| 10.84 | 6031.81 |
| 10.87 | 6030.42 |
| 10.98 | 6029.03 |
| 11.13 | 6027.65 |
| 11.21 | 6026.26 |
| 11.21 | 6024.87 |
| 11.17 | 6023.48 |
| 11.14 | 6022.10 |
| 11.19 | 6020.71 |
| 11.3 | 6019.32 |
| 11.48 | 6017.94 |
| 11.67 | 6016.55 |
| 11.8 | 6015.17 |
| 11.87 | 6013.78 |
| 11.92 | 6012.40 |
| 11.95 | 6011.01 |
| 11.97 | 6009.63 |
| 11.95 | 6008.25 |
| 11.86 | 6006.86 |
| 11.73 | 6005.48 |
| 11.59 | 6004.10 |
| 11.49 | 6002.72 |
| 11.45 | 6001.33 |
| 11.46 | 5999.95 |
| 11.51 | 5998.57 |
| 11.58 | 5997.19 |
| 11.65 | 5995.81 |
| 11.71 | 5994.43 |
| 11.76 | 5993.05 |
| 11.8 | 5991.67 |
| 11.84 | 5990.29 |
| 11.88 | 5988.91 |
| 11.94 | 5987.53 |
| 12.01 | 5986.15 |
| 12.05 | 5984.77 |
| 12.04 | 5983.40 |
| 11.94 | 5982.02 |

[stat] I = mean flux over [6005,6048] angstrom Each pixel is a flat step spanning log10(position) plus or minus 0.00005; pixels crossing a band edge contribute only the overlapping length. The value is 11.5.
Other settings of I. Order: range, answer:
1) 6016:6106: 11.4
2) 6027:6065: 11.4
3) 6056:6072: 11.4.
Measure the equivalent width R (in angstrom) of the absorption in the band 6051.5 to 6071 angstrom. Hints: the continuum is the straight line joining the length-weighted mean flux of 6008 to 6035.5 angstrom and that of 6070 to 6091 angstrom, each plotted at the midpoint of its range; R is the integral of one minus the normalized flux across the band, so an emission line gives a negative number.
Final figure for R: 0.3 angstrom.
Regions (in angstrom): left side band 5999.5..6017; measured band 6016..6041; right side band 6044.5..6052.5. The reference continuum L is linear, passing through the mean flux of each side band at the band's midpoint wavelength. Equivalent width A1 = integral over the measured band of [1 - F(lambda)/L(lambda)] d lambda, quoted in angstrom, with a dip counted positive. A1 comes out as 1.2 angstrom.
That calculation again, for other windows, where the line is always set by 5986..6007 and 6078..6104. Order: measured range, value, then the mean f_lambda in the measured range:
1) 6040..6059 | -0.10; 11.6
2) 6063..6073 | 0.06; 11.4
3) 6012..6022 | 0.05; 11.6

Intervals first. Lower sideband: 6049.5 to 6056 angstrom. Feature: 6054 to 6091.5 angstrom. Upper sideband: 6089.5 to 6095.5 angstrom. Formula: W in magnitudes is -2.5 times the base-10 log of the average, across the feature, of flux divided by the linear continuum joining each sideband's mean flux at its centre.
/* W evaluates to -0.03 mag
